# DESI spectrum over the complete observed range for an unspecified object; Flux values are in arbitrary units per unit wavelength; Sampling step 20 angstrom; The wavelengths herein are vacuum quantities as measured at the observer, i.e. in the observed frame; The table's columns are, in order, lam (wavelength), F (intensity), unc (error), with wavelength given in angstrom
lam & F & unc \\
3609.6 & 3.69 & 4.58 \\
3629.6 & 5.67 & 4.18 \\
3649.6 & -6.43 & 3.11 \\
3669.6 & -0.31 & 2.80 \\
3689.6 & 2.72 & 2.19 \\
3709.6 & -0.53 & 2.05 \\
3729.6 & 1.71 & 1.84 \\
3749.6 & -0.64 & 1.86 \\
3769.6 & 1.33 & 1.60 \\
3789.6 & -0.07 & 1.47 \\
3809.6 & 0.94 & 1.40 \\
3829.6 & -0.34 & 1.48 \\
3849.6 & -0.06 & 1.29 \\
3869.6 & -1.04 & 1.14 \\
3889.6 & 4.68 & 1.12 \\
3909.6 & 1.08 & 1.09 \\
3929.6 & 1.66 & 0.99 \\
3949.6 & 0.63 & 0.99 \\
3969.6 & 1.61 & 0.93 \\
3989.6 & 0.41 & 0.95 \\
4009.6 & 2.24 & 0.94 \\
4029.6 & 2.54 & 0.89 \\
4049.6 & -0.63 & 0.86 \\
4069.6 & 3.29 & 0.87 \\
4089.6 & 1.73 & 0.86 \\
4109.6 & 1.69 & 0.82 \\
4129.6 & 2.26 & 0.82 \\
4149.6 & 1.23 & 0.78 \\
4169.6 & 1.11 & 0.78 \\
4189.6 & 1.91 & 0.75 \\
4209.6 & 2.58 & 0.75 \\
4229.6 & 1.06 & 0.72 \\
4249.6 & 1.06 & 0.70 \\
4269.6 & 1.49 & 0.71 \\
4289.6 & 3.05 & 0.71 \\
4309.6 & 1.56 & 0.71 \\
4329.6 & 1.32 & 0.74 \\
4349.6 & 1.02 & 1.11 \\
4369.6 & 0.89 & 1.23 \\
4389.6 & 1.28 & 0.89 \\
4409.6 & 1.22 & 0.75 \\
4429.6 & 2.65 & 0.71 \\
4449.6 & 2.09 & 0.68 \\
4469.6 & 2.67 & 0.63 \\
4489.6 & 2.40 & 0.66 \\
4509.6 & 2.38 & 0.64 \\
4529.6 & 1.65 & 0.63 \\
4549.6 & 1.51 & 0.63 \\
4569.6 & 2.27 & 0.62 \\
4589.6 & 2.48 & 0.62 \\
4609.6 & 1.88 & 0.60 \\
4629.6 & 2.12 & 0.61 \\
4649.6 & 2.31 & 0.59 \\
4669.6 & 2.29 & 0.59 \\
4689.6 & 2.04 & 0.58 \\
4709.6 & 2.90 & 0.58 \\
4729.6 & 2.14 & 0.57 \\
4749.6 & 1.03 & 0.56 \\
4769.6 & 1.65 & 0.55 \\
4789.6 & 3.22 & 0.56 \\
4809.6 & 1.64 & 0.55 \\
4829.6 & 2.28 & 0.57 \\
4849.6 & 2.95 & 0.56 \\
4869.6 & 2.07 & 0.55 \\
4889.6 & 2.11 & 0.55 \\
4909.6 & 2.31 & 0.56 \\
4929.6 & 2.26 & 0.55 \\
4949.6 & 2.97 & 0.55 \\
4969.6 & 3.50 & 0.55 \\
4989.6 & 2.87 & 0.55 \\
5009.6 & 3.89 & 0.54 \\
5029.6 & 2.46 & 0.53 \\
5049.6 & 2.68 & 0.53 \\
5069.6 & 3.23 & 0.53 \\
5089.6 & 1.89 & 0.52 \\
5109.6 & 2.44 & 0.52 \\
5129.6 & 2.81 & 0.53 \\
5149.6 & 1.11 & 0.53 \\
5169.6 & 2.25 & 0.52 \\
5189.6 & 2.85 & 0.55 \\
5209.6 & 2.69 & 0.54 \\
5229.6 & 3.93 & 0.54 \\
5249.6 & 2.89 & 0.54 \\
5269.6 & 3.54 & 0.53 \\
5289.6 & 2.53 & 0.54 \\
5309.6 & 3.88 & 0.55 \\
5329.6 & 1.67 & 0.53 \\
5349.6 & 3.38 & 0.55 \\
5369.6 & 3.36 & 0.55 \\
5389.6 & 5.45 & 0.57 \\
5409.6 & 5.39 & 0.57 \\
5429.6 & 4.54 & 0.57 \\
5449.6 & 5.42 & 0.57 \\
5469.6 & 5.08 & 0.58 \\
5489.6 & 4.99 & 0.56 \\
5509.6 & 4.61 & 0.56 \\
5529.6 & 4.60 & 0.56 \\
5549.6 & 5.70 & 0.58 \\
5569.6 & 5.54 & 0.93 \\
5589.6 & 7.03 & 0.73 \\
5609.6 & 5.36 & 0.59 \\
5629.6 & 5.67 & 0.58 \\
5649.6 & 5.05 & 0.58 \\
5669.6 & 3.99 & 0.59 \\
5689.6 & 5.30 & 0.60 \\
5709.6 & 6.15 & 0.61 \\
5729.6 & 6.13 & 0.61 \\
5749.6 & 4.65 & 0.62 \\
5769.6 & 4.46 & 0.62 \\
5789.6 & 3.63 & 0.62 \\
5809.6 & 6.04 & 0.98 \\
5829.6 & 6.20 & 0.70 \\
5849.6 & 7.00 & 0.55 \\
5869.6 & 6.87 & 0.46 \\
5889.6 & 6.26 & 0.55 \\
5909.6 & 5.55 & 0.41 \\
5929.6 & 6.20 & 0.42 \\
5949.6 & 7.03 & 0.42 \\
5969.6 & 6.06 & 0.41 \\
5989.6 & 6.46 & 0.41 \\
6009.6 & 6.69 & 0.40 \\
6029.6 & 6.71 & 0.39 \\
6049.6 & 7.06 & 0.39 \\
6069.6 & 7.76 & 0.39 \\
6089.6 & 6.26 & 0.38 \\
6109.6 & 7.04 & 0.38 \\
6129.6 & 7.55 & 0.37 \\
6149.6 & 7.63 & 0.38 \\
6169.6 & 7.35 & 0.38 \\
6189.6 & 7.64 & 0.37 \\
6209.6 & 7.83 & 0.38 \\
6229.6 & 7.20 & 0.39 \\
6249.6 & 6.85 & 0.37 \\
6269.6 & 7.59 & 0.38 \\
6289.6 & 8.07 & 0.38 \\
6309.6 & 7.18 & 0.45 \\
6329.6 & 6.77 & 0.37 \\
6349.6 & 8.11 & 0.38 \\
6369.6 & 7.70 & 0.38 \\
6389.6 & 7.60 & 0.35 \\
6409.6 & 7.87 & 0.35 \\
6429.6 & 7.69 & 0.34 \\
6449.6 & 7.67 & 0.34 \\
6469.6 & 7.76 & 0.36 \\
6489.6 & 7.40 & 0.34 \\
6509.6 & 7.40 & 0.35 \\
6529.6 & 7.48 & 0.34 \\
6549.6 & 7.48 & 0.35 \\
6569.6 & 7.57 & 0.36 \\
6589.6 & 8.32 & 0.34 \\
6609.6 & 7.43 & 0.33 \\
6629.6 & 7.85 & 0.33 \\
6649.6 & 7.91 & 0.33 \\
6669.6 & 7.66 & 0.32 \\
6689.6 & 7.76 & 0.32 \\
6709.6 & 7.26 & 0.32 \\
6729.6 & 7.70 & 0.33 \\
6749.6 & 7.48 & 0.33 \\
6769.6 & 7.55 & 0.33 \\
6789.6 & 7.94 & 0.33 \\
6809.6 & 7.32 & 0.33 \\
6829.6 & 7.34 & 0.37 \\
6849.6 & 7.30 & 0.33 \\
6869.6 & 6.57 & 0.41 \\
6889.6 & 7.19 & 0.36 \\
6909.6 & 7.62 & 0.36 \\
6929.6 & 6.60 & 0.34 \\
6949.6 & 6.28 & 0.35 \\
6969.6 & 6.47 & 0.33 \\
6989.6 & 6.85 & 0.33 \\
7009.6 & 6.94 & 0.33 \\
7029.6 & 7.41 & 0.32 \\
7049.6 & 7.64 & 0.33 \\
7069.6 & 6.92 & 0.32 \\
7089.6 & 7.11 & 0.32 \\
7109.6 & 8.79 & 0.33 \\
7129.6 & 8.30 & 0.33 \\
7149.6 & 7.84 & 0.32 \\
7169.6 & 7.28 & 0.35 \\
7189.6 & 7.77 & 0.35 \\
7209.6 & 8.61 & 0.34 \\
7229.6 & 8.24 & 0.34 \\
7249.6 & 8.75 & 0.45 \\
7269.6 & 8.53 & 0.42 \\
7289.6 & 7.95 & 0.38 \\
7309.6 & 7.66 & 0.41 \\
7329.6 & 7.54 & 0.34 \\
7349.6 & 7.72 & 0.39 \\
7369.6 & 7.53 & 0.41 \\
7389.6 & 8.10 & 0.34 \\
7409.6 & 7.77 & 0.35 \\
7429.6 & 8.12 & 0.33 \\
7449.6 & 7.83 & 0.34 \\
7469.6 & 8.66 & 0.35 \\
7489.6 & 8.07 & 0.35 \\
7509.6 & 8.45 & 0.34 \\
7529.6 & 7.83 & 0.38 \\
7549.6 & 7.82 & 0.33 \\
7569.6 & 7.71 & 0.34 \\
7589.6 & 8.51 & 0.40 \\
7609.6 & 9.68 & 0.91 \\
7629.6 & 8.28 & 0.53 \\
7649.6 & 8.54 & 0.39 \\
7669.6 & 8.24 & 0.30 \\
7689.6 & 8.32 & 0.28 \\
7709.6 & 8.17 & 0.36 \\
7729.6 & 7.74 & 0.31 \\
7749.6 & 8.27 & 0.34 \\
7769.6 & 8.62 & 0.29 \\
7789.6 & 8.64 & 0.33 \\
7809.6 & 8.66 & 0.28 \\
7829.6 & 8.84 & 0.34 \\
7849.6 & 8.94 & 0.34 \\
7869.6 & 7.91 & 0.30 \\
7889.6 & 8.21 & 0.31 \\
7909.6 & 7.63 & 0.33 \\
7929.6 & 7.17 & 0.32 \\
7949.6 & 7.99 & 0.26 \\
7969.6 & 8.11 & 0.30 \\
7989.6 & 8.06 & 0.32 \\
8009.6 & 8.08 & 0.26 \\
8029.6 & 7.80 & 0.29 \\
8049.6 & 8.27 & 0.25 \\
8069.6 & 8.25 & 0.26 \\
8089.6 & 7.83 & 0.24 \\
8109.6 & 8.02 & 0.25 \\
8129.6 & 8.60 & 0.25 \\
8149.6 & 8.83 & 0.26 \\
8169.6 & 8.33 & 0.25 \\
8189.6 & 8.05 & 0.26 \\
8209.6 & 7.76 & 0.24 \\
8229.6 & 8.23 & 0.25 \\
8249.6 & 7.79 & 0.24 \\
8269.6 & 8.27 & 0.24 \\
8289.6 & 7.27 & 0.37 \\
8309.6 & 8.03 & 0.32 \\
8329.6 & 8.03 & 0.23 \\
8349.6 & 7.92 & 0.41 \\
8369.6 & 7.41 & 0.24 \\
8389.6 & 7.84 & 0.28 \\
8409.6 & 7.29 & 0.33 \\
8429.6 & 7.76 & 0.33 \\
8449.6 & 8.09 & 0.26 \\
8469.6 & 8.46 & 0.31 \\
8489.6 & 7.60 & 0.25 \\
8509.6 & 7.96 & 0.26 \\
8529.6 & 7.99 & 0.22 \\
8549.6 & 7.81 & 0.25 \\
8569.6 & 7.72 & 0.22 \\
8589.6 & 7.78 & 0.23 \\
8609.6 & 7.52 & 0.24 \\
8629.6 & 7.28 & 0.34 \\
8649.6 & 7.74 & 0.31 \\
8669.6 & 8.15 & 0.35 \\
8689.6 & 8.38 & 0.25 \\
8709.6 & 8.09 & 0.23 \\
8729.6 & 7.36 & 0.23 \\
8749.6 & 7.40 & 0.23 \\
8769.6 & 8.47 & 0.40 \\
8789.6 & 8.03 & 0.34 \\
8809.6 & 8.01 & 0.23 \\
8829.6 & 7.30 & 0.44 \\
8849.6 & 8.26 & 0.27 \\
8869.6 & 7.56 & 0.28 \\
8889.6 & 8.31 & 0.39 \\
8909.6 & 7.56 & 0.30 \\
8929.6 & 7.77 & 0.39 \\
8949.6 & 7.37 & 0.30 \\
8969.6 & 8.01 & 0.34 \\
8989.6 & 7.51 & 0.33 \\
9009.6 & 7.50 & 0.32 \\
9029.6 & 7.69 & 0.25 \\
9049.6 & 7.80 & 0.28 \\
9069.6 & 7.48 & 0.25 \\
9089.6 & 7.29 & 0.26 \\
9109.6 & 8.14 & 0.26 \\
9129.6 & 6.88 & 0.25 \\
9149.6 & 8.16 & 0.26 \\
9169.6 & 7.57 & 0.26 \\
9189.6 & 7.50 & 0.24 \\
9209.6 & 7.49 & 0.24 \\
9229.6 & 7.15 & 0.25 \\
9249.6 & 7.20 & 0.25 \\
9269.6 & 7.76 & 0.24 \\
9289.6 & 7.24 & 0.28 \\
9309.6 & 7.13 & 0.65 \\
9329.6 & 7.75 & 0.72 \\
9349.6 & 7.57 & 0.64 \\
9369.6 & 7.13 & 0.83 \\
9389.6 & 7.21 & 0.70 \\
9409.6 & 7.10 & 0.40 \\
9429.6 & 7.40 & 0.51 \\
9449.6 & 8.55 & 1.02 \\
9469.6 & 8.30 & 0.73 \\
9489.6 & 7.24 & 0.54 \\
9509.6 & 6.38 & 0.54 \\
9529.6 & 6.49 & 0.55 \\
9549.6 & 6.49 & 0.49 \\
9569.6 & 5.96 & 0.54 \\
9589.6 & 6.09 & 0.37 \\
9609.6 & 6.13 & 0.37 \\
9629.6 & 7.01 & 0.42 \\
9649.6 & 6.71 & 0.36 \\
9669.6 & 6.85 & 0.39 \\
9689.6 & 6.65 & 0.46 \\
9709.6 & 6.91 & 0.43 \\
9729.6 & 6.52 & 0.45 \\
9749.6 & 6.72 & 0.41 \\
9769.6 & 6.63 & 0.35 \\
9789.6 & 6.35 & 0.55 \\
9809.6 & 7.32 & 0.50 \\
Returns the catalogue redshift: 0.344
